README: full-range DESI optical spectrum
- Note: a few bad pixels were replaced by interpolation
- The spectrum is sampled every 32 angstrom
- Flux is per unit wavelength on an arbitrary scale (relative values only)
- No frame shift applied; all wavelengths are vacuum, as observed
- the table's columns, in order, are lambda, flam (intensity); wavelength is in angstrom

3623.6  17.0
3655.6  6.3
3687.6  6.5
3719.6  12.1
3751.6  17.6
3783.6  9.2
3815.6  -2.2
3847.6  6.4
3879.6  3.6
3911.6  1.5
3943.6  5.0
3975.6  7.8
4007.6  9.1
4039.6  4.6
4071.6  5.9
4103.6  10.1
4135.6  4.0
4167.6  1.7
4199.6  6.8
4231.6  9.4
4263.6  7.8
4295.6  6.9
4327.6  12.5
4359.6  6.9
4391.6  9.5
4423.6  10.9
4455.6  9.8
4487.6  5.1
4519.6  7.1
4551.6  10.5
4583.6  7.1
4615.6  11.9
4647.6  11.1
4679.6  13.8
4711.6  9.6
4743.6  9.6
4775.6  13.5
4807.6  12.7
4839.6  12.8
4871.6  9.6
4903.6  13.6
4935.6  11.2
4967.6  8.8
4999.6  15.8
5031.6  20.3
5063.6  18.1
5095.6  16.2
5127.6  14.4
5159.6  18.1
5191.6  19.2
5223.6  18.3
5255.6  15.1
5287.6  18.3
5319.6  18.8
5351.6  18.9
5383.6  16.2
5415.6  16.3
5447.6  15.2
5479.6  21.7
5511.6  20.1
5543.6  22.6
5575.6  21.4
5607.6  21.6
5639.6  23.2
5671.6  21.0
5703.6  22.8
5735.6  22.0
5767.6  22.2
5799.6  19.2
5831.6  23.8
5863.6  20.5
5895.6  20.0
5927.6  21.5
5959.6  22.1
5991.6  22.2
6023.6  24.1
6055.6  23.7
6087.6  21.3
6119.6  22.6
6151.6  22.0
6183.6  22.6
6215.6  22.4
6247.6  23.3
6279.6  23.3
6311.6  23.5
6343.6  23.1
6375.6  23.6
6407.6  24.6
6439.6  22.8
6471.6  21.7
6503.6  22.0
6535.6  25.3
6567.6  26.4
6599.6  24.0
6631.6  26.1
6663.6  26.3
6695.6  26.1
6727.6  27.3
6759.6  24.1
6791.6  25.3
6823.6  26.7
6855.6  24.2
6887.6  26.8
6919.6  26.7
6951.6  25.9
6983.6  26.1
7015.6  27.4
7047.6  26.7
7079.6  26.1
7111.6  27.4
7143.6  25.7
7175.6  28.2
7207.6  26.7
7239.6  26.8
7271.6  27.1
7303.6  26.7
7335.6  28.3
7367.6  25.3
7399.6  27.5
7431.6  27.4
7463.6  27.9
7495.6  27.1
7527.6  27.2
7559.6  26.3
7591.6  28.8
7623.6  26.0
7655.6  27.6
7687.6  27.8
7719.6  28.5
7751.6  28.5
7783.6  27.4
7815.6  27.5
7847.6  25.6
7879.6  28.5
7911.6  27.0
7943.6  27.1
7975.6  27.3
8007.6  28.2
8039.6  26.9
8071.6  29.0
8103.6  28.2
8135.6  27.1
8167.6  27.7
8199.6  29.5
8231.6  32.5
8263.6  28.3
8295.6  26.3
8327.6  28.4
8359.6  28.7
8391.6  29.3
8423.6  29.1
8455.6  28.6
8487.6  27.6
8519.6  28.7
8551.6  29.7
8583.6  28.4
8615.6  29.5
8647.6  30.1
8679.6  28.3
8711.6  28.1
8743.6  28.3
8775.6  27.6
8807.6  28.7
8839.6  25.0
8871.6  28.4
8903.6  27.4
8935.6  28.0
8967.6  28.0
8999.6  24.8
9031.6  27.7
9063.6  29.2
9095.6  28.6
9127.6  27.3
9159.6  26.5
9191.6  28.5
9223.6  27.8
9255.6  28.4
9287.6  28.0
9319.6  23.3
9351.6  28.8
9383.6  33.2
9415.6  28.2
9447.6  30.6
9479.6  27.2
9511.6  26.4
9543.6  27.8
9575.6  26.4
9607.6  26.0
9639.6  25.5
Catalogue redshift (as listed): 0.25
